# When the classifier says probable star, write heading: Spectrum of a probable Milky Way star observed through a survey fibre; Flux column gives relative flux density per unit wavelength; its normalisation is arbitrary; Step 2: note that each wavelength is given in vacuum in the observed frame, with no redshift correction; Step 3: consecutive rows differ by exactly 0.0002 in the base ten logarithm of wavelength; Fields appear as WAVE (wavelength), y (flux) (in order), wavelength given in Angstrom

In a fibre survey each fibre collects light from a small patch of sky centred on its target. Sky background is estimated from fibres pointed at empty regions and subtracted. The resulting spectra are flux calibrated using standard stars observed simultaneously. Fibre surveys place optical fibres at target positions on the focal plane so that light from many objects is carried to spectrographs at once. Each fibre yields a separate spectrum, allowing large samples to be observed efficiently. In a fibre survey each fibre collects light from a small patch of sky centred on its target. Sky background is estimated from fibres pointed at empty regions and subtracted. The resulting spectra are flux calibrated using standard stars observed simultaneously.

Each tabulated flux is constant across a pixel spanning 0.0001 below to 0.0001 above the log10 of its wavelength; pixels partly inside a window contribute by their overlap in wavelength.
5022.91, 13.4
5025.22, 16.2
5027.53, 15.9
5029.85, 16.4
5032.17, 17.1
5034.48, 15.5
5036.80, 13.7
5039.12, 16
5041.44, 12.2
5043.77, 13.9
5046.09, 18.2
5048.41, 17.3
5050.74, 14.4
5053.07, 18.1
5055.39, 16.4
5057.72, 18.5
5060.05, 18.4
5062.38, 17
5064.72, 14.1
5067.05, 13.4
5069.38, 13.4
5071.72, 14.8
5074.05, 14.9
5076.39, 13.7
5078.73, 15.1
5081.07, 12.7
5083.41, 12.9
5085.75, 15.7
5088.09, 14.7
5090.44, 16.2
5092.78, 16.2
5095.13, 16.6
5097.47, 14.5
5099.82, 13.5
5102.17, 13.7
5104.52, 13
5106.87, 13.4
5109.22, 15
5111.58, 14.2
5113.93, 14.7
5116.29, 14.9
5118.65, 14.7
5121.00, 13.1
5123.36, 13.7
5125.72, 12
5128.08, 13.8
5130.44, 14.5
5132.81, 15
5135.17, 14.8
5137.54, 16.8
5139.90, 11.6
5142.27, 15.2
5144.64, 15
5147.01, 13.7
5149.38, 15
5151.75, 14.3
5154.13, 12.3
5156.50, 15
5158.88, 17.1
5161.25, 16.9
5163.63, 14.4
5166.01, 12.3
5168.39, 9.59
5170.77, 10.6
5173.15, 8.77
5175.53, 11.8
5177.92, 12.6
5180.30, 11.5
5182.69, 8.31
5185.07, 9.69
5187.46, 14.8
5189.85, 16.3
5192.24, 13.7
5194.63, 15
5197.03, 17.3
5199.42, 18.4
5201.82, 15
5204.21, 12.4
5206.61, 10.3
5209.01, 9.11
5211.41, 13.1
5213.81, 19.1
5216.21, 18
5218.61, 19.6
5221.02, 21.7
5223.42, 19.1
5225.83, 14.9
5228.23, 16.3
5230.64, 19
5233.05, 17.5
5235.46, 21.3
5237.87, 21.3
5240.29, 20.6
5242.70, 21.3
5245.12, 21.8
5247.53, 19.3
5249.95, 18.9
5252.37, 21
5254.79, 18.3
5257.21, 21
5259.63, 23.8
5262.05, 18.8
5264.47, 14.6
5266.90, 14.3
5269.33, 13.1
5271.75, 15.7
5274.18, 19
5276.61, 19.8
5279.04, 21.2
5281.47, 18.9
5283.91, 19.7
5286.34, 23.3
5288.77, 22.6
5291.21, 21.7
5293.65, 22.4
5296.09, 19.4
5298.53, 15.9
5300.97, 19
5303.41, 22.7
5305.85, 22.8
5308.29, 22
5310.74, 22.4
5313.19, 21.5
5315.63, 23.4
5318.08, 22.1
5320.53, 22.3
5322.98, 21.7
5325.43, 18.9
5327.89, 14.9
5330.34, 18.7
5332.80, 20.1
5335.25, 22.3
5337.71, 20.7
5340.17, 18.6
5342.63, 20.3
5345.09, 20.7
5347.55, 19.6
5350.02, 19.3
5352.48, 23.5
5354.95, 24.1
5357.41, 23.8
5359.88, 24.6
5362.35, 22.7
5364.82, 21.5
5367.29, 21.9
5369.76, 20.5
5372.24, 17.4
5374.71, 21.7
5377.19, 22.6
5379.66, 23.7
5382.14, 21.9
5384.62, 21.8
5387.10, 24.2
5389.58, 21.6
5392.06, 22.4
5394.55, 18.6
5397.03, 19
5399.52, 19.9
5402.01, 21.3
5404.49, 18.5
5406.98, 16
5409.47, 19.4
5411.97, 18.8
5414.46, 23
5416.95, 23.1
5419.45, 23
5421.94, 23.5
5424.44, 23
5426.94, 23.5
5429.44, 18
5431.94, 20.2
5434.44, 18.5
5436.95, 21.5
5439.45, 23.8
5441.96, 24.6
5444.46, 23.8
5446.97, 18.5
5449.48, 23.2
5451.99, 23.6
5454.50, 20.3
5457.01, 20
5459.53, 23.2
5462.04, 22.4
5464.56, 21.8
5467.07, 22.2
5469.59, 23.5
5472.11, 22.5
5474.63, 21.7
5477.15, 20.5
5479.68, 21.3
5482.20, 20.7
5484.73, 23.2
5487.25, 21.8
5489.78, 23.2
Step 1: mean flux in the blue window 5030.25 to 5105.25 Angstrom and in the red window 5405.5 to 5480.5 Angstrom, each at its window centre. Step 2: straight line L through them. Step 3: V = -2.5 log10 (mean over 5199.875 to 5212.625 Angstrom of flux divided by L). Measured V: 0.38 mag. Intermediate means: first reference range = 15.2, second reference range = 21.6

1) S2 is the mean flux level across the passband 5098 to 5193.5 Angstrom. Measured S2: 13.5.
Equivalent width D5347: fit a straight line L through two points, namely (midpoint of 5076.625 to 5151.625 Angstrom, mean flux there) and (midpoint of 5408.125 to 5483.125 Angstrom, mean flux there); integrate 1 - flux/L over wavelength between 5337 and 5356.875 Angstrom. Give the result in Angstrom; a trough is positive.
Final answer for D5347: -1.4 Angstrom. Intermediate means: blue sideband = 14.4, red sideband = 21.8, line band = 21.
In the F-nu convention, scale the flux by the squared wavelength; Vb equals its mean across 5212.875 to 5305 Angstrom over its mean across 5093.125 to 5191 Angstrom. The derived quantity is 1.5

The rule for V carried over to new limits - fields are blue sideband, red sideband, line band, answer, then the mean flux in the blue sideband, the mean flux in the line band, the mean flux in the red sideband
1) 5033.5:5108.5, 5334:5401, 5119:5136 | 0.174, 15.1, 13.9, 21.4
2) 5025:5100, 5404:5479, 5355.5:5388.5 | -0.092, 15.4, 22.2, 21.5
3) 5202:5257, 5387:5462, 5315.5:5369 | -0.067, 17.9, 21.1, 21.2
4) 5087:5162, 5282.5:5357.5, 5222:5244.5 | -0.060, 14.5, 19.1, 20.9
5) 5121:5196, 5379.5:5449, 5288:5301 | -0.150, 13.4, 20.2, 21.2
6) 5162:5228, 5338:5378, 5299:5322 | -0.136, 14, 21.8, 21.4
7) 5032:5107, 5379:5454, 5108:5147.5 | 0.135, 15.1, 14.3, 21.4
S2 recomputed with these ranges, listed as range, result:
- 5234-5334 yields 20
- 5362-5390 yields 21.8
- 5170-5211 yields 12.7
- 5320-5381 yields 21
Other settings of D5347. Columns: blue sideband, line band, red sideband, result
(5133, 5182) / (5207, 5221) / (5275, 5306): 0.49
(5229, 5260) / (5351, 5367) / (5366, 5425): -1.78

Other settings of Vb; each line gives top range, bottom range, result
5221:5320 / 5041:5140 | 1.44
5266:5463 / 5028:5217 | 1.60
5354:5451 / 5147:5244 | 1.53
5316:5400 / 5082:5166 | 1.60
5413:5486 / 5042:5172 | 1.71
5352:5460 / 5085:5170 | 1.67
